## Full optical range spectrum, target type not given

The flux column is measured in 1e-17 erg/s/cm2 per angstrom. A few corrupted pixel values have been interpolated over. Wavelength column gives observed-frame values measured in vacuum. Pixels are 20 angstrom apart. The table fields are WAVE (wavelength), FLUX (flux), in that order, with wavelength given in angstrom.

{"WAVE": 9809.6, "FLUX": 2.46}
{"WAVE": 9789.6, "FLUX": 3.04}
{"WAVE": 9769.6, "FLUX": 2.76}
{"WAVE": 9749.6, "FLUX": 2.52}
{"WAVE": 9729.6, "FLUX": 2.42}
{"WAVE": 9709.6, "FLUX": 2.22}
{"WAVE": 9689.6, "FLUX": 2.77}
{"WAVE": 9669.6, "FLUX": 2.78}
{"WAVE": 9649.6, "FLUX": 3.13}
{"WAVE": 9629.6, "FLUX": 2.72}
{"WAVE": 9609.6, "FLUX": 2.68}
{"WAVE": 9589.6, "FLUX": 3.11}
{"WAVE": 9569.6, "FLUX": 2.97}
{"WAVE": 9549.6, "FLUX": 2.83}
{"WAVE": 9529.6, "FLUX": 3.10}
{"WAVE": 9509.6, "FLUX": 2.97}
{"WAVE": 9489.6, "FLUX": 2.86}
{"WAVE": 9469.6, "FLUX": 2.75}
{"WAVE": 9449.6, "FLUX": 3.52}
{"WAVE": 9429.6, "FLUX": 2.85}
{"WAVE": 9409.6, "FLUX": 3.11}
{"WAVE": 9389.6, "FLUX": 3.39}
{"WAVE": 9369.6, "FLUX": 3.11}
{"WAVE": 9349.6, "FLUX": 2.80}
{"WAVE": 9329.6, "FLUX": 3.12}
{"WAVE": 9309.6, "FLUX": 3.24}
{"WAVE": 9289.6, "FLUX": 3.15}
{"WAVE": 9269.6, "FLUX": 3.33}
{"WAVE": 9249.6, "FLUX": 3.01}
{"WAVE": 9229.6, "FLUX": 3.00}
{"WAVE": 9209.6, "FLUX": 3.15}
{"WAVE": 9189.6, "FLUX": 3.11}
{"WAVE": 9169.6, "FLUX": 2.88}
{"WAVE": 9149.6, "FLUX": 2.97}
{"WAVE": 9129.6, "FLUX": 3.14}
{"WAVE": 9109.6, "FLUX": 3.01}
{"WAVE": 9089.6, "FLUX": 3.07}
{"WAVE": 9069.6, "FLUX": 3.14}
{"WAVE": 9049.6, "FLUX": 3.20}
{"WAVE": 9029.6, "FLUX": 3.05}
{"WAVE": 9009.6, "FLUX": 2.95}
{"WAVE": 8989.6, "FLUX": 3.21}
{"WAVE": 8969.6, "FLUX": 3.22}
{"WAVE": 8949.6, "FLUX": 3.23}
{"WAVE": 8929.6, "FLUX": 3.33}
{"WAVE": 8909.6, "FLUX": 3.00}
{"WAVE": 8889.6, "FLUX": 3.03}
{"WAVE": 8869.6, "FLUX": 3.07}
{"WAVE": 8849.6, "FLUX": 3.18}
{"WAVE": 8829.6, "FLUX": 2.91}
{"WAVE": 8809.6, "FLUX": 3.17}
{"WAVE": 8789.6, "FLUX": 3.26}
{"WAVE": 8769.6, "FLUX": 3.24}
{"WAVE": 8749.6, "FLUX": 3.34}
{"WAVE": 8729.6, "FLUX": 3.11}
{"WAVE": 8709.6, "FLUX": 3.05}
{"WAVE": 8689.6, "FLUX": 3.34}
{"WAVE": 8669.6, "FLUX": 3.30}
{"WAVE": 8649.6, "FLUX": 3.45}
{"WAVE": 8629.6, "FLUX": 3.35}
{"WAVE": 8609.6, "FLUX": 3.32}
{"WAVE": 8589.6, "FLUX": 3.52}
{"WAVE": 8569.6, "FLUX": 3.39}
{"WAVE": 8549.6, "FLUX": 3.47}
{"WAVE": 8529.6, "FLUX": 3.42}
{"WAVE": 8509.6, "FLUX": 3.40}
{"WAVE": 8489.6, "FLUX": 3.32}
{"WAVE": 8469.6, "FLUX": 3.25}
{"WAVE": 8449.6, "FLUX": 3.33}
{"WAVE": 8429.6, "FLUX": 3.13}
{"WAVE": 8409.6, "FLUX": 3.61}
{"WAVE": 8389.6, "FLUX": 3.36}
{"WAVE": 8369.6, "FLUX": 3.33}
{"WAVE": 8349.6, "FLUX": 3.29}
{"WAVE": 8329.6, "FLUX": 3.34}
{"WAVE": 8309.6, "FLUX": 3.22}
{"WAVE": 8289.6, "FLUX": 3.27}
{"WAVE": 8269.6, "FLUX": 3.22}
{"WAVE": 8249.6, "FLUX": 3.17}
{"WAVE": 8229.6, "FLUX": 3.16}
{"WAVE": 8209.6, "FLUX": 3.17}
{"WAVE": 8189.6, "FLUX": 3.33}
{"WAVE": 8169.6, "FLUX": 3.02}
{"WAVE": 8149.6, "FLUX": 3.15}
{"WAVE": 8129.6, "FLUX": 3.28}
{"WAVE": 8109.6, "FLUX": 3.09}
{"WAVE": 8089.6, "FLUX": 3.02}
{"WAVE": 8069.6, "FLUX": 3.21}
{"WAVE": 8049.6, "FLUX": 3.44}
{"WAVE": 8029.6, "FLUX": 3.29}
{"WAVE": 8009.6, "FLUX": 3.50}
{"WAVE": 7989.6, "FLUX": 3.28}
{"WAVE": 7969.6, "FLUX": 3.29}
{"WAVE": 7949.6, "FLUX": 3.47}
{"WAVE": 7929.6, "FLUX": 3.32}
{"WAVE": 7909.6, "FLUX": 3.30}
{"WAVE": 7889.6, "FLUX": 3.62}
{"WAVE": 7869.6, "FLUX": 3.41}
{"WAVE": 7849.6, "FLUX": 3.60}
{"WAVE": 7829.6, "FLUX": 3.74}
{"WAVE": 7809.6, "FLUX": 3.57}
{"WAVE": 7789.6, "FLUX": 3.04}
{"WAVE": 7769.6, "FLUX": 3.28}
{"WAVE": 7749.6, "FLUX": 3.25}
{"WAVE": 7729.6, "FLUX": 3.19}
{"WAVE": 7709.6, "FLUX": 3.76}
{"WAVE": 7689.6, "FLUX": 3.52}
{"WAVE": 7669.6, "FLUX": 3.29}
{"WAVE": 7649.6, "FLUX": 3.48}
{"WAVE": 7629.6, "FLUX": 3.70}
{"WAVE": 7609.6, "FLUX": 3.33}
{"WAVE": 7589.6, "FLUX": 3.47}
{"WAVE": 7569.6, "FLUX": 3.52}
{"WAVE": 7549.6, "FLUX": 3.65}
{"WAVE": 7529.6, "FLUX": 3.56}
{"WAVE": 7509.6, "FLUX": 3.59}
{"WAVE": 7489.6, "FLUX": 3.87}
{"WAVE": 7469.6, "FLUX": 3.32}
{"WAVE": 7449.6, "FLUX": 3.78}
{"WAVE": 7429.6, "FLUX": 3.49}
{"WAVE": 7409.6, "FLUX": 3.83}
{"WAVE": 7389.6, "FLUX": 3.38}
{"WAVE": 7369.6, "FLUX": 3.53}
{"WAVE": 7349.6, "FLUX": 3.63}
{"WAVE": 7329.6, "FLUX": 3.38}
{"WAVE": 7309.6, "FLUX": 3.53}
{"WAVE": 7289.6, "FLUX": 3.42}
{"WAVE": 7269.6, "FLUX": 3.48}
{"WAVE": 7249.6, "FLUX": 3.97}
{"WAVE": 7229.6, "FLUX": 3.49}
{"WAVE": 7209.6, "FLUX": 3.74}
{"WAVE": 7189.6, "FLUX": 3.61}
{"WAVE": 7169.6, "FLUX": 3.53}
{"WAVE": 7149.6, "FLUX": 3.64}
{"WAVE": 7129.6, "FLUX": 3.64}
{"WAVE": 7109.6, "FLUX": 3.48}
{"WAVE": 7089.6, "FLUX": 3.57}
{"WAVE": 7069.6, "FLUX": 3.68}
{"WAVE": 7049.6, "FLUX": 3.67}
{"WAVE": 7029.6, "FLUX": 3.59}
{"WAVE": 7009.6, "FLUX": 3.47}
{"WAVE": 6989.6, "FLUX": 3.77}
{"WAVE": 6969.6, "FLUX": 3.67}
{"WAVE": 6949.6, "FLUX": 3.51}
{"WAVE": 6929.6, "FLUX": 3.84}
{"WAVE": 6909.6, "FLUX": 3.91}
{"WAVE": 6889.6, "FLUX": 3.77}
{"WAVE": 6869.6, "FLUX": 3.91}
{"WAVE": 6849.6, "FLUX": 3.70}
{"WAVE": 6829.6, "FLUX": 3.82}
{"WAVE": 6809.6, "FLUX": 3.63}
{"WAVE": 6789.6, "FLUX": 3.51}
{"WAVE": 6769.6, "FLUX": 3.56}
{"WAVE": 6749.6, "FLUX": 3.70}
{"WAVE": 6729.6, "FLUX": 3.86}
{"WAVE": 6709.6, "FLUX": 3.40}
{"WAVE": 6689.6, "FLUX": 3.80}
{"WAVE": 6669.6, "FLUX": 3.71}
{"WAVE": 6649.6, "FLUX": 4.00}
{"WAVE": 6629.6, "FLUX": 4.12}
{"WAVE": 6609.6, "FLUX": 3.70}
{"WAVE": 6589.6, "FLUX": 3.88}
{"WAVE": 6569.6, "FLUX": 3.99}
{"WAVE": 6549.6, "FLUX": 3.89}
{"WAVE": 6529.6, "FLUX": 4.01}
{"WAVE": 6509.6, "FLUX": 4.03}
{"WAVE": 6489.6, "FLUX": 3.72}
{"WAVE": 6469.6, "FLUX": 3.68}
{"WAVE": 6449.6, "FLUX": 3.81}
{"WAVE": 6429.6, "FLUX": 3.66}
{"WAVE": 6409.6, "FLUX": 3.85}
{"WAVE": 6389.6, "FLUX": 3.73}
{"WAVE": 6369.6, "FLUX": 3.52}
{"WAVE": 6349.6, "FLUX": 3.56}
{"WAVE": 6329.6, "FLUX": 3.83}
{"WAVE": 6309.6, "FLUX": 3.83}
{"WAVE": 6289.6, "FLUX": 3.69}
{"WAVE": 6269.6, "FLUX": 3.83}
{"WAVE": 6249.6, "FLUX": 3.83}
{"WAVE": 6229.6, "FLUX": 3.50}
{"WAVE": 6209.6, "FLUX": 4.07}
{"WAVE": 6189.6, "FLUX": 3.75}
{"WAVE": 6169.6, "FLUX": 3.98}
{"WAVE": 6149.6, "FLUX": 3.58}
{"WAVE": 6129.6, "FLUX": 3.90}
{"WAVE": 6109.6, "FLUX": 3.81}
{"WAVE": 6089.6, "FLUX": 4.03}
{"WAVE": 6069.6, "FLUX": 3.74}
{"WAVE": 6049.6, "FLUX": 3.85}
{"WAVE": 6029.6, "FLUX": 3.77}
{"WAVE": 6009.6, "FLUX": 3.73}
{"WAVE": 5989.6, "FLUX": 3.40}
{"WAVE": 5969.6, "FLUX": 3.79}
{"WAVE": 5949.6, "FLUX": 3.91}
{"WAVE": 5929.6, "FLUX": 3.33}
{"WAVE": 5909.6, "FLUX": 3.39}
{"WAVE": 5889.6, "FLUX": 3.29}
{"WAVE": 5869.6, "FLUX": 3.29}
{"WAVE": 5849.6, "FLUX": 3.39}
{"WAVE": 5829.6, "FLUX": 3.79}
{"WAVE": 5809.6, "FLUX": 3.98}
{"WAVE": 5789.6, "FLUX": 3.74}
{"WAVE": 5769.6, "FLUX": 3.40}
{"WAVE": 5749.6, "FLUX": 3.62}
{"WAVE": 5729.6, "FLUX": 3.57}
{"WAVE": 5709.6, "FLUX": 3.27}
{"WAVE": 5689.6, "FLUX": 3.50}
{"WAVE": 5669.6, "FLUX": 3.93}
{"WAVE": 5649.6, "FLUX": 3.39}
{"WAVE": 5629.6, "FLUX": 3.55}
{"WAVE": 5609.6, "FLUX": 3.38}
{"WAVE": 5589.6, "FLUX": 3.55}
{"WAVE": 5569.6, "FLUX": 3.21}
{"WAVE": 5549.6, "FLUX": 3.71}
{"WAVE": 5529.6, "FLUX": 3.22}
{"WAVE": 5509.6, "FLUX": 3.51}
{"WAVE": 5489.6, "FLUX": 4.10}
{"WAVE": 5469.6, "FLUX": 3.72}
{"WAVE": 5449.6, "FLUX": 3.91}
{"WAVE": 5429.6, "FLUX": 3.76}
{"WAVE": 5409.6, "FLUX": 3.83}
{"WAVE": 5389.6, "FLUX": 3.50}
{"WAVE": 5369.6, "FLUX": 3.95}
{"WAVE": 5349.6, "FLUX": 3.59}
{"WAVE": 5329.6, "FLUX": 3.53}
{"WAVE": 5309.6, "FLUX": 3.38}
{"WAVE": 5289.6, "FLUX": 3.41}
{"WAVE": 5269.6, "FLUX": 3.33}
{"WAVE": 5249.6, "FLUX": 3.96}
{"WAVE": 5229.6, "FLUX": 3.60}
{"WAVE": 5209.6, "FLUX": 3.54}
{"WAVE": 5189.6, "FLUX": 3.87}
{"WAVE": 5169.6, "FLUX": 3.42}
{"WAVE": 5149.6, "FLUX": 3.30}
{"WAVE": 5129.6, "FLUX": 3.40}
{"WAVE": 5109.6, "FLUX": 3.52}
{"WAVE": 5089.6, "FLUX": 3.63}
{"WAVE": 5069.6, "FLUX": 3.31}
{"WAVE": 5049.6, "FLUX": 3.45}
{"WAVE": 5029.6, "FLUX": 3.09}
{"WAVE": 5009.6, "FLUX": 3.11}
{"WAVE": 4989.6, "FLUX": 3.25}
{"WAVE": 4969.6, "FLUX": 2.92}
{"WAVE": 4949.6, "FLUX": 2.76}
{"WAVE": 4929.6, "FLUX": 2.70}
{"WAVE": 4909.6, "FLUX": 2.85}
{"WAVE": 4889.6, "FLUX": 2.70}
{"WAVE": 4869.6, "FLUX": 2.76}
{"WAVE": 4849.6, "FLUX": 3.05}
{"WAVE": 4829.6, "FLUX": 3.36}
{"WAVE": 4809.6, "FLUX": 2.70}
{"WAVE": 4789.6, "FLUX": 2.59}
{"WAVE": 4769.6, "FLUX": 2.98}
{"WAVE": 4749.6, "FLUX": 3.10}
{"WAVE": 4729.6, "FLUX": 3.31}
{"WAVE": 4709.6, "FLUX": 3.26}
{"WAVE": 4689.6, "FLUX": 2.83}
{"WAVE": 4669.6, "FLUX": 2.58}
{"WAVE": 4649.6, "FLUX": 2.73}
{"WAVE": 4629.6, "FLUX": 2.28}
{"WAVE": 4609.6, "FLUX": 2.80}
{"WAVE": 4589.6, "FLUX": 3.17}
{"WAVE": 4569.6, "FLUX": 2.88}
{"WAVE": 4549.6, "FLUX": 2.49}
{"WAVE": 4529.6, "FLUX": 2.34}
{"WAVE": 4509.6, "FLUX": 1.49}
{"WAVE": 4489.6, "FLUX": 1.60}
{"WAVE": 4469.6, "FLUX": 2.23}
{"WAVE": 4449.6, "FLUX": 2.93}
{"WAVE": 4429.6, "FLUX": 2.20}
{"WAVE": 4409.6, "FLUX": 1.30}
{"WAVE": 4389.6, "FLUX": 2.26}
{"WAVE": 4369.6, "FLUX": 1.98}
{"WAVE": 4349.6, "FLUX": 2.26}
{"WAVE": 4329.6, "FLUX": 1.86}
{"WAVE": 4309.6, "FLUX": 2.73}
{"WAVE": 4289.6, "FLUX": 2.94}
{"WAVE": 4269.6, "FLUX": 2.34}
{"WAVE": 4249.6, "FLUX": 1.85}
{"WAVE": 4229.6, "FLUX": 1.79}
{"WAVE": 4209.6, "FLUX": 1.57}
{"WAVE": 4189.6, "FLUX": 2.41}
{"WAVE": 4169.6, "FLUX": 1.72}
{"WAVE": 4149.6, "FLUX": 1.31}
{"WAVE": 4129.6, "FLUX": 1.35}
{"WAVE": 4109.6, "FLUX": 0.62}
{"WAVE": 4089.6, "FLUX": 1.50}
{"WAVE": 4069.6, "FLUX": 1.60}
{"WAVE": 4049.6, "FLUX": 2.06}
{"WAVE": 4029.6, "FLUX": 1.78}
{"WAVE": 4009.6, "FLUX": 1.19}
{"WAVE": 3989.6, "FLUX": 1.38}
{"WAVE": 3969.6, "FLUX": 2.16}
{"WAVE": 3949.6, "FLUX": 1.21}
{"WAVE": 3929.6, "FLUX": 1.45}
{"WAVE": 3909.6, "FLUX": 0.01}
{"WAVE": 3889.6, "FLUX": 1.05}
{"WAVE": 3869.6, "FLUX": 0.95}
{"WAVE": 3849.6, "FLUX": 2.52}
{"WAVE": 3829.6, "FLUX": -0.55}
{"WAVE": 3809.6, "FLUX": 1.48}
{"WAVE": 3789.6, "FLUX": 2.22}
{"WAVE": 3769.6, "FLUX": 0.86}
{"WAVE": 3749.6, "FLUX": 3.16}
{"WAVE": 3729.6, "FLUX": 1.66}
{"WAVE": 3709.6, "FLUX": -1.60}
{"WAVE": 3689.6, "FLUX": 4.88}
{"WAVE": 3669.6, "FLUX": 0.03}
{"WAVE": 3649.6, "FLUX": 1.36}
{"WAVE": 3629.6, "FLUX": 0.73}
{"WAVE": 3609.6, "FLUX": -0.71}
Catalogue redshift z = 0.137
